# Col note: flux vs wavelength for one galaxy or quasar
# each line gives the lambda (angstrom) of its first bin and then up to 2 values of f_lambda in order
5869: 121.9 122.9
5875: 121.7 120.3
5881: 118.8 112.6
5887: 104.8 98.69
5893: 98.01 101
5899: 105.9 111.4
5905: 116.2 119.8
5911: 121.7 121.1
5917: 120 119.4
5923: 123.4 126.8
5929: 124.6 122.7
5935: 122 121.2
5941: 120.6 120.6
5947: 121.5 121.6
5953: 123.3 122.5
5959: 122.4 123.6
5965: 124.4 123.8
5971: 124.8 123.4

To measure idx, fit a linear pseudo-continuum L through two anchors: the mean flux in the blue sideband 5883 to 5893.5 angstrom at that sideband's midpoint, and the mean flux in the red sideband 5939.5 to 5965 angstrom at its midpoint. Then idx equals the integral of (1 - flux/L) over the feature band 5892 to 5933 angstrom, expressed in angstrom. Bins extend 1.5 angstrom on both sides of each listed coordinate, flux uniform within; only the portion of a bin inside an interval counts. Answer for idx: -2.2 angstrom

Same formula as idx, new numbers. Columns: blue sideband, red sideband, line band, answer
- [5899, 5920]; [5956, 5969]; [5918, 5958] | -0.53 angstrom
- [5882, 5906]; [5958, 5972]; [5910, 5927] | -1.47 angstrom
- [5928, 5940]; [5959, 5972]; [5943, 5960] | 0.17 angstrom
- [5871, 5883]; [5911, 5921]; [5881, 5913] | 2.87 angstrom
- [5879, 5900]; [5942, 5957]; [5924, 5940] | -0.84 angstrom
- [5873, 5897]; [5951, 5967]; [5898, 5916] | -0.39 angstrom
